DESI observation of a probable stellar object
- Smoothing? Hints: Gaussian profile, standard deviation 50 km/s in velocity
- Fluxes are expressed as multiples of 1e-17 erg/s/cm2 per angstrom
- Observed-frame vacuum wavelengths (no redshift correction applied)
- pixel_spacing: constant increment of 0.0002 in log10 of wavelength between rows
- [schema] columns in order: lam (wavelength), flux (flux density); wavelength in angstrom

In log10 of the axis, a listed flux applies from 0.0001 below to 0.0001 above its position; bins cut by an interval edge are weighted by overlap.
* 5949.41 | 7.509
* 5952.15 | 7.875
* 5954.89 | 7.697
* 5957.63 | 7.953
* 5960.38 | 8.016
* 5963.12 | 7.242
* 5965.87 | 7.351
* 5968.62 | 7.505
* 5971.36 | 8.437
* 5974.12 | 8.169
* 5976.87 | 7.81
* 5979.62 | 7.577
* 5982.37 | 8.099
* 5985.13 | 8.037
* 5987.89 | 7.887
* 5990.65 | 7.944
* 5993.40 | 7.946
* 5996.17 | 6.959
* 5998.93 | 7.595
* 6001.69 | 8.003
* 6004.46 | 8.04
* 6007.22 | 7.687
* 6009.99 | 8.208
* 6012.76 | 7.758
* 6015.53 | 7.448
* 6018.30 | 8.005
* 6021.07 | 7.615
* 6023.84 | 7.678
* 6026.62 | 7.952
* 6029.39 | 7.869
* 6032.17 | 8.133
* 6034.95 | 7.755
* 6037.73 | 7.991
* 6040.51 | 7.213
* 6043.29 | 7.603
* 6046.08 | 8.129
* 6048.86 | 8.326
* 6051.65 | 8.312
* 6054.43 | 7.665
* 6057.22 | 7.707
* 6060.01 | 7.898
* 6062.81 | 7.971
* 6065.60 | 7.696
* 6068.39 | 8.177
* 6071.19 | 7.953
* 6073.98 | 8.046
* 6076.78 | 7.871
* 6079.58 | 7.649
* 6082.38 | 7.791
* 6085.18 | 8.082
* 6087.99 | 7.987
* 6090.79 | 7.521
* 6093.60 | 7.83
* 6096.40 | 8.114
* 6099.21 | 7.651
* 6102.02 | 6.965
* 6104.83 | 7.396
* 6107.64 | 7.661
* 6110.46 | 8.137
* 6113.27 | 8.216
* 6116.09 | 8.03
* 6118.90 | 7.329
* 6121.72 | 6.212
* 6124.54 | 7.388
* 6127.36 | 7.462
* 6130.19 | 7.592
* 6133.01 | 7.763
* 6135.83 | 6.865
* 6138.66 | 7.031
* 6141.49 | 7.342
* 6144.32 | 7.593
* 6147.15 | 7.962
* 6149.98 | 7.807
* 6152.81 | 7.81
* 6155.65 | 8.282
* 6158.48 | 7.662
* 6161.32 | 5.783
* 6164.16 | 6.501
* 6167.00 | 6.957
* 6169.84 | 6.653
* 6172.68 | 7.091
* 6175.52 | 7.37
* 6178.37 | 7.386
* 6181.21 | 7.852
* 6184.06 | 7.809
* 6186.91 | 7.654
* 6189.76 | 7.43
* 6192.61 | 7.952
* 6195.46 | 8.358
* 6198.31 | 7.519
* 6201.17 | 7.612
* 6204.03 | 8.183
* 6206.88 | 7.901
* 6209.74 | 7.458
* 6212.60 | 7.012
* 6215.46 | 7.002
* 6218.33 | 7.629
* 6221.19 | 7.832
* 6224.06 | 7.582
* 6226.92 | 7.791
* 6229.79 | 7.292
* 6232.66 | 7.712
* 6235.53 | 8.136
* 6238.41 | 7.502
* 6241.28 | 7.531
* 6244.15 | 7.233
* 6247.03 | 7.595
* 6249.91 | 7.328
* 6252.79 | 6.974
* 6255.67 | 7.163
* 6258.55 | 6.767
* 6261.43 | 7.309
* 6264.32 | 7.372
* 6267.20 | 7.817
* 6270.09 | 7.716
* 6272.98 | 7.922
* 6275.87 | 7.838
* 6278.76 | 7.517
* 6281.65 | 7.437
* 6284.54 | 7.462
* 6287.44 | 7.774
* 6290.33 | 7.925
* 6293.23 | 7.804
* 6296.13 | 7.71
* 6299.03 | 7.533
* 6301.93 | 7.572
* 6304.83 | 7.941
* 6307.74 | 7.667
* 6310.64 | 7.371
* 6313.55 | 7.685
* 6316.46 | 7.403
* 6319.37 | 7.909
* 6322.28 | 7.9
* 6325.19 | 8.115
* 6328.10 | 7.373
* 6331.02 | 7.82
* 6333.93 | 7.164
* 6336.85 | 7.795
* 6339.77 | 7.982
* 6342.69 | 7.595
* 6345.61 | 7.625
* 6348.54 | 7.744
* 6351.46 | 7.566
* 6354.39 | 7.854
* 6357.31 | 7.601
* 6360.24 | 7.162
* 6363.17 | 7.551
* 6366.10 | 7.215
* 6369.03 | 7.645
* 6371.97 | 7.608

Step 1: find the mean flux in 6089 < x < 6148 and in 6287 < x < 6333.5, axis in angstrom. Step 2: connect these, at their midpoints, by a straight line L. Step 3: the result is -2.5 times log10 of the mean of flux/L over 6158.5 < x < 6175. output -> 0.128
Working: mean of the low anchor 7.53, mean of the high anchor 7.71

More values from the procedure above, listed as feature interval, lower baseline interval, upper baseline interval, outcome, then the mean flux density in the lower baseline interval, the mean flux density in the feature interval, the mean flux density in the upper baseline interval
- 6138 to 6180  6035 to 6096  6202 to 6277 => 0.06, 7.88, 7.29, 7.52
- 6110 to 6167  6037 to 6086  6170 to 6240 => 0.05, 7.89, 7.41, 7.61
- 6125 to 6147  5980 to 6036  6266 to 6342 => 0.05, 7.83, 7.41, 7.7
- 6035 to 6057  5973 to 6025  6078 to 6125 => -0.02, 7.81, 7.87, 7.65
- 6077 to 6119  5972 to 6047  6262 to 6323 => 0.00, 7.82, 7.77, 7.67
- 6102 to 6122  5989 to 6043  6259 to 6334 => 0.02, 7.78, 7.6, 7.65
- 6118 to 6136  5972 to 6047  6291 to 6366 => 0.07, 7.82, 7.25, 7.65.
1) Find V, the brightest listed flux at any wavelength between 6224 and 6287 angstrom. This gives 8.136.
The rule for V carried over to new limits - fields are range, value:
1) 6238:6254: 7.595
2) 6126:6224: 8.358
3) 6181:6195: 7.952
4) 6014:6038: 8.133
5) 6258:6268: 7.817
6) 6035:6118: 8.326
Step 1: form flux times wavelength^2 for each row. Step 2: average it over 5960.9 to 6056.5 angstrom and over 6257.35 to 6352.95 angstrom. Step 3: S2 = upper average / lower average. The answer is 1.1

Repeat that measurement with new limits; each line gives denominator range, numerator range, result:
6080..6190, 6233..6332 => 1.06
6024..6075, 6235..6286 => 1.01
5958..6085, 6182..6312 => 1.04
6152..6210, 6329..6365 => 1.07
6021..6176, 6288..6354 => 1.08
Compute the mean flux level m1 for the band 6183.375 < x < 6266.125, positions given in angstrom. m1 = 7.54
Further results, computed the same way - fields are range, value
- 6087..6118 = 7.77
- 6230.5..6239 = 7.76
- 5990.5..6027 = 7.76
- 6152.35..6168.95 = 7.11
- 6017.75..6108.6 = 7.82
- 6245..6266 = 7.22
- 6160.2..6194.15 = 7.22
